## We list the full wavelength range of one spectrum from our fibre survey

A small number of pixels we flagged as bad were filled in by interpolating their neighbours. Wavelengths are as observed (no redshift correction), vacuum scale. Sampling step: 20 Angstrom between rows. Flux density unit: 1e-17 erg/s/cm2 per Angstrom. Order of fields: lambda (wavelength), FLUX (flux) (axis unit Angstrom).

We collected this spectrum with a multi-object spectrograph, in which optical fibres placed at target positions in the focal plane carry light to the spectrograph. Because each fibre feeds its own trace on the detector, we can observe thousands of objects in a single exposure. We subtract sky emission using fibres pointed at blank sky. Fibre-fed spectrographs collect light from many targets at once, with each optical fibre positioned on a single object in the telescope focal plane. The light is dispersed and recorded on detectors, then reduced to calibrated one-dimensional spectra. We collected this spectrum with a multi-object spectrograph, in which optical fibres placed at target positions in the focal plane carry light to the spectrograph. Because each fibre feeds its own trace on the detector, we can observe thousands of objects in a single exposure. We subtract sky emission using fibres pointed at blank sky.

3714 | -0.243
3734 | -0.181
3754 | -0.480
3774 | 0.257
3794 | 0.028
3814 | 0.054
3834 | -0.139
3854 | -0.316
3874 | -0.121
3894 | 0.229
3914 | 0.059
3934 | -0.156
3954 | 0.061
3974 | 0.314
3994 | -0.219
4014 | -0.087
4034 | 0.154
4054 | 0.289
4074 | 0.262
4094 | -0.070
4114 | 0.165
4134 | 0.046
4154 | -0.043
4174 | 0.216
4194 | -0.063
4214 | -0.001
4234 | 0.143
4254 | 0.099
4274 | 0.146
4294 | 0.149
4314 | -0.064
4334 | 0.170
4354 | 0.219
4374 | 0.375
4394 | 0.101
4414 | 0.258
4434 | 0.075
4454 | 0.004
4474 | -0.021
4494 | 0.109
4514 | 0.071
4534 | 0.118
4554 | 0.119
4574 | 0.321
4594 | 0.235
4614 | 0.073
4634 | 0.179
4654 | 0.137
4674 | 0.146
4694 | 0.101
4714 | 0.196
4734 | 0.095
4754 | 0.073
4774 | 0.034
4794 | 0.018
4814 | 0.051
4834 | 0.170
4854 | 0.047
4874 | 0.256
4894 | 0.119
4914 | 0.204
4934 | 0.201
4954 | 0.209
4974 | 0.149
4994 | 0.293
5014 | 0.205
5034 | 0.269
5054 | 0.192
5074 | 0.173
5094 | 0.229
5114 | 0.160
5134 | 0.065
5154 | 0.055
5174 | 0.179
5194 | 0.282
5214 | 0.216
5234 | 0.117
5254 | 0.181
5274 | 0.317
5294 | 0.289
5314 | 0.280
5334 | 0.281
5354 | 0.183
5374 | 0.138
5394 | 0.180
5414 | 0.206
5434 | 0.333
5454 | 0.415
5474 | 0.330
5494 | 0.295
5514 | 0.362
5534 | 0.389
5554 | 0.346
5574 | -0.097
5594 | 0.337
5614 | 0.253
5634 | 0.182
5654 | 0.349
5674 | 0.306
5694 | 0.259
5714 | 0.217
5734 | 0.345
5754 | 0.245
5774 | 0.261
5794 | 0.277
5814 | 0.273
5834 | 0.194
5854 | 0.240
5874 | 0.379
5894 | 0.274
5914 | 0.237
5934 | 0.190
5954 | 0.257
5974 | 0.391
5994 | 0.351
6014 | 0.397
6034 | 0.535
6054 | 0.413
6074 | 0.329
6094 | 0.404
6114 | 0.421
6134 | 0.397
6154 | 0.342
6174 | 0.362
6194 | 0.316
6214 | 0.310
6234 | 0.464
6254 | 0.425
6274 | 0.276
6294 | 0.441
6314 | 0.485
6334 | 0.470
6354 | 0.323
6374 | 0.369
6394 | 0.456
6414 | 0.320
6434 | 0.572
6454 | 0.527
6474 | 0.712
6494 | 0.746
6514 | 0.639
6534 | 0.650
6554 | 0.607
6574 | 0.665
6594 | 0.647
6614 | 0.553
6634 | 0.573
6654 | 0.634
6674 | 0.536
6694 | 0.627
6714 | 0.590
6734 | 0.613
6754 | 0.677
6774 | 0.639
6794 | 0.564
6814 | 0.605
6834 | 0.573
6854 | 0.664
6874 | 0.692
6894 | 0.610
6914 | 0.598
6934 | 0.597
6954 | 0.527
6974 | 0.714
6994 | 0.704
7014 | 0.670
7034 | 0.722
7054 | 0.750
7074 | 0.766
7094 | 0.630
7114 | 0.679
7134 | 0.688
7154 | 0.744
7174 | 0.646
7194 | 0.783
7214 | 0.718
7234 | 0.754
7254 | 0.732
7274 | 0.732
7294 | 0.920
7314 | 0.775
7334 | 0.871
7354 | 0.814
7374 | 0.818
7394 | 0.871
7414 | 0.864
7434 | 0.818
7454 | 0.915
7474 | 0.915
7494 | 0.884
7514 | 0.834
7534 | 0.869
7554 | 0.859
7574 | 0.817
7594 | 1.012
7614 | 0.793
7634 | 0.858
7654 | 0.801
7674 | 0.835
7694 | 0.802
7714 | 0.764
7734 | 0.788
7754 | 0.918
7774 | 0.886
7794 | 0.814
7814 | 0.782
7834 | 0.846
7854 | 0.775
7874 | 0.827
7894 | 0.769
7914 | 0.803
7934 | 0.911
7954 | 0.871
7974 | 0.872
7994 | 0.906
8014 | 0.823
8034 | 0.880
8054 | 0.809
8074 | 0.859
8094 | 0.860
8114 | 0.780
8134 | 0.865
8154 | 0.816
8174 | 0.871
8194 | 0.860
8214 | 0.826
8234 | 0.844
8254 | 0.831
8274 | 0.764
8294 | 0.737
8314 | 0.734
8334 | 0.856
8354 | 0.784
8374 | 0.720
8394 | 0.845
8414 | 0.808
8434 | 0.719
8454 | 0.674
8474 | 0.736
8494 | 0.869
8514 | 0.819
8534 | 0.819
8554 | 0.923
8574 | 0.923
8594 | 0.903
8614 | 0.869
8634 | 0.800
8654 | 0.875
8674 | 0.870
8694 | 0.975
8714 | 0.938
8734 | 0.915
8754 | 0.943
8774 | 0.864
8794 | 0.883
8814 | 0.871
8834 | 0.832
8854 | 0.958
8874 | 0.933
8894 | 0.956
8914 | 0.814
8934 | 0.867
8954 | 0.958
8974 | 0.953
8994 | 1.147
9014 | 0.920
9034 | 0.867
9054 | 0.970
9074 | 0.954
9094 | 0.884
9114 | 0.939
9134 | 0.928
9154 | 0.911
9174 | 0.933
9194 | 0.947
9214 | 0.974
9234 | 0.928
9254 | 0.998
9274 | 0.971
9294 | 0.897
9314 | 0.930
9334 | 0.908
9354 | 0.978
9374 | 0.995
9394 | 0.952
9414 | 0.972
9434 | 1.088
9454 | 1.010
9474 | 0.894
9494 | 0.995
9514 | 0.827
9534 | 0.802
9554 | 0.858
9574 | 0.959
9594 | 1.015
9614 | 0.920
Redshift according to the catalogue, 0.62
